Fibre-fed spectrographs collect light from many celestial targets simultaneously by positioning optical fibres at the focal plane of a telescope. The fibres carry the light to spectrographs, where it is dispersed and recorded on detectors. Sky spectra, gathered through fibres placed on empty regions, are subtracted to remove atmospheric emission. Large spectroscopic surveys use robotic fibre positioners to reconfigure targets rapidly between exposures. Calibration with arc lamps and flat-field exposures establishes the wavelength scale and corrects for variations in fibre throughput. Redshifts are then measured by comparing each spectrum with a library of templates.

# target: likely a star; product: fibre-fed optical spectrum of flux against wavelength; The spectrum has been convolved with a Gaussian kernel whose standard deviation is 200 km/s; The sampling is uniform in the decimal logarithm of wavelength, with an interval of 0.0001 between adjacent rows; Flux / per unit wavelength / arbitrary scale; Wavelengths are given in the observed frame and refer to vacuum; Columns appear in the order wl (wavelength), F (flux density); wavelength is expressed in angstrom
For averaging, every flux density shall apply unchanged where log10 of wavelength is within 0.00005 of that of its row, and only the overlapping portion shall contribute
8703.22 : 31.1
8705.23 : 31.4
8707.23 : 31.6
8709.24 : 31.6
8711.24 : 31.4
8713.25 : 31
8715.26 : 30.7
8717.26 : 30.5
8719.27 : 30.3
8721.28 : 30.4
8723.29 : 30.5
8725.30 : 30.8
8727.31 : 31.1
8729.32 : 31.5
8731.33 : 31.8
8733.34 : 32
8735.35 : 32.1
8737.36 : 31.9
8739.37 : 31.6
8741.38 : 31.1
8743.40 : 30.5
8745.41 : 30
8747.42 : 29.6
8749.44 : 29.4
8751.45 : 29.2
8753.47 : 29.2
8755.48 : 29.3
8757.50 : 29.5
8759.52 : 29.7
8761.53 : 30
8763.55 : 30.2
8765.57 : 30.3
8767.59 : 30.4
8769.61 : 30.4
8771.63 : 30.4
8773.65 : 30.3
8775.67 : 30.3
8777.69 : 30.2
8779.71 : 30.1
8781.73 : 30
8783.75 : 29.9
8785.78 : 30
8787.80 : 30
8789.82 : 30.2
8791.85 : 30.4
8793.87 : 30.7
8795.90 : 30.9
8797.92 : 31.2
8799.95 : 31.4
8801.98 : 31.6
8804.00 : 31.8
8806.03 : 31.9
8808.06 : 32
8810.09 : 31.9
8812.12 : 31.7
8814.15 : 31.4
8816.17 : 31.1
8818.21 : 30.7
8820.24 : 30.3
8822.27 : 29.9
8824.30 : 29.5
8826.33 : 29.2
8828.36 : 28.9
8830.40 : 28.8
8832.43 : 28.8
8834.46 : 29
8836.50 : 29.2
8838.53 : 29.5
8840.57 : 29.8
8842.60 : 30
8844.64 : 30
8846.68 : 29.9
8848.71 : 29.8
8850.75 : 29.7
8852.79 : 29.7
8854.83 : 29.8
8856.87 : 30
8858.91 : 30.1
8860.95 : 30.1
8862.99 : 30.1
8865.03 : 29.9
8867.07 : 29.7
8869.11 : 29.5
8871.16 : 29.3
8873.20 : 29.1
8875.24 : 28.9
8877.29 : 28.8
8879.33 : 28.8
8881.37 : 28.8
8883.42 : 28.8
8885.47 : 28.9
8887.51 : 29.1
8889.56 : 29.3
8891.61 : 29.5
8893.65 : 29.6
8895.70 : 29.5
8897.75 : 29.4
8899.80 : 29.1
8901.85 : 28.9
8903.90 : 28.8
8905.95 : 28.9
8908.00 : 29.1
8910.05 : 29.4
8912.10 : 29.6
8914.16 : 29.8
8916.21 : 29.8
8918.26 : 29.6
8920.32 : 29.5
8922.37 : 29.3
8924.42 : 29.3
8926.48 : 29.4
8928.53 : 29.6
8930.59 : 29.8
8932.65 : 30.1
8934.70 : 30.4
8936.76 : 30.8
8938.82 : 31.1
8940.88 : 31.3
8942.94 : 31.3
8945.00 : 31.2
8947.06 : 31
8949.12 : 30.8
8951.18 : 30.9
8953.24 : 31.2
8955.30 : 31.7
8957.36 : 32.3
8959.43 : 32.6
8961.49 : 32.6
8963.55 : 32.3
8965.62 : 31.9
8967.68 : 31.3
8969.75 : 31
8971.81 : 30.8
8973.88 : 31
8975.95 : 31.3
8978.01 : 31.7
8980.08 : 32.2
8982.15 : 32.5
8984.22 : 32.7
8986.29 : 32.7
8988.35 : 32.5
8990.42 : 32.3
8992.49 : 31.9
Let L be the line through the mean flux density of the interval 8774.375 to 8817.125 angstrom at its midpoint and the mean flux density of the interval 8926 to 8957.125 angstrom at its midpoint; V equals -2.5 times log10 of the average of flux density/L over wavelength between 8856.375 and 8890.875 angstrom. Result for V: 0.053 mag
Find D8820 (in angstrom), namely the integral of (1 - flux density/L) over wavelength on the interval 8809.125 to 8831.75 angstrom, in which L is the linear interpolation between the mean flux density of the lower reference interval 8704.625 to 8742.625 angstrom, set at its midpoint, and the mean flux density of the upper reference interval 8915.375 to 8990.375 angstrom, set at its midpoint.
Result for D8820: 0.6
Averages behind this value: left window 31.2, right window 31.1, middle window 30.3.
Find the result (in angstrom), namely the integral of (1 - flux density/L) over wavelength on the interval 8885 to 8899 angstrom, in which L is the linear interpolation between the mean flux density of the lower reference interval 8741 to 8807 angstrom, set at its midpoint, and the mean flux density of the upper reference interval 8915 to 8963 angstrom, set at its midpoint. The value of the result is 0.6 angstrom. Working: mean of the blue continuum 30.3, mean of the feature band 29.3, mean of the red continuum 30.7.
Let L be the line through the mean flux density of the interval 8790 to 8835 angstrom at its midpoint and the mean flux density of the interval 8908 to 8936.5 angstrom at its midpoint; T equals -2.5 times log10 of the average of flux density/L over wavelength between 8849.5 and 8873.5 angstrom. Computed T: 0.015 mag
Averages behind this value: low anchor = 30.6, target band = 29.8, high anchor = 29.7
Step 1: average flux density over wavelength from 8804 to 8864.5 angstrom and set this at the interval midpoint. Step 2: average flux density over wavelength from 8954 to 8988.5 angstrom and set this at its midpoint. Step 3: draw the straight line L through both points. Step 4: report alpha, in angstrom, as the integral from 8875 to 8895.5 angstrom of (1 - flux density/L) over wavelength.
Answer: 1.1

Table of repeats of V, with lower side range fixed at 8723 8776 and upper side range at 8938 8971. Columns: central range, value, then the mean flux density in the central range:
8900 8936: 0.066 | 29.5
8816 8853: 0.046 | 29.6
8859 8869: 0.040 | 29.9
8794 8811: -0.027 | 31.5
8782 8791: 0.024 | 30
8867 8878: 0.070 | 29.2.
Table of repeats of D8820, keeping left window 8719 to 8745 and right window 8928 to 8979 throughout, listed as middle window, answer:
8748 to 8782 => 1.38 angstrom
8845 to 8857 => 0.54 angstrom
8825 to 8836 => 0.79 angstrom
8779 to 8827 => 0.69 angstrom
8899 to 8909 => 0.72 angstrom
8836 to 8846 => 0.47 angstrom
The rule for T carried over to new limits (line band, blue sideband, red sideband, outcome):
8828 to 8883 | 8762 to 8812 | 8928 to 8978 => 0.05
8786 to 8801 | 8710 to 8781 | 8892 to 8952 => -0.01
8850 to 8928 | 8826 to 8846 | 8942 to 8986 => 0.03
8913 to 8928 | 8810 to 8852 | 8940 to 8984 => 0.05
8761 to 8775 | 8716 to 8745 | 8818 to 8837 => 0.01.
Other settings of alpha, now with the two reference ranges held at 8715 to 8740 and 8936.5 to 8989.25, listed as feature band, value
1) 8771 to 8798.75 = 0.9 angstrom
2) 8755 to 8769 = 0.6 angstrom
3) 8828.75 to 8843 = 1.0 angstrom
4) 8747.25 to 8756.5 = 0.6 angstrom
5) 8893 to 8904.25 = 0.8 angstrom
